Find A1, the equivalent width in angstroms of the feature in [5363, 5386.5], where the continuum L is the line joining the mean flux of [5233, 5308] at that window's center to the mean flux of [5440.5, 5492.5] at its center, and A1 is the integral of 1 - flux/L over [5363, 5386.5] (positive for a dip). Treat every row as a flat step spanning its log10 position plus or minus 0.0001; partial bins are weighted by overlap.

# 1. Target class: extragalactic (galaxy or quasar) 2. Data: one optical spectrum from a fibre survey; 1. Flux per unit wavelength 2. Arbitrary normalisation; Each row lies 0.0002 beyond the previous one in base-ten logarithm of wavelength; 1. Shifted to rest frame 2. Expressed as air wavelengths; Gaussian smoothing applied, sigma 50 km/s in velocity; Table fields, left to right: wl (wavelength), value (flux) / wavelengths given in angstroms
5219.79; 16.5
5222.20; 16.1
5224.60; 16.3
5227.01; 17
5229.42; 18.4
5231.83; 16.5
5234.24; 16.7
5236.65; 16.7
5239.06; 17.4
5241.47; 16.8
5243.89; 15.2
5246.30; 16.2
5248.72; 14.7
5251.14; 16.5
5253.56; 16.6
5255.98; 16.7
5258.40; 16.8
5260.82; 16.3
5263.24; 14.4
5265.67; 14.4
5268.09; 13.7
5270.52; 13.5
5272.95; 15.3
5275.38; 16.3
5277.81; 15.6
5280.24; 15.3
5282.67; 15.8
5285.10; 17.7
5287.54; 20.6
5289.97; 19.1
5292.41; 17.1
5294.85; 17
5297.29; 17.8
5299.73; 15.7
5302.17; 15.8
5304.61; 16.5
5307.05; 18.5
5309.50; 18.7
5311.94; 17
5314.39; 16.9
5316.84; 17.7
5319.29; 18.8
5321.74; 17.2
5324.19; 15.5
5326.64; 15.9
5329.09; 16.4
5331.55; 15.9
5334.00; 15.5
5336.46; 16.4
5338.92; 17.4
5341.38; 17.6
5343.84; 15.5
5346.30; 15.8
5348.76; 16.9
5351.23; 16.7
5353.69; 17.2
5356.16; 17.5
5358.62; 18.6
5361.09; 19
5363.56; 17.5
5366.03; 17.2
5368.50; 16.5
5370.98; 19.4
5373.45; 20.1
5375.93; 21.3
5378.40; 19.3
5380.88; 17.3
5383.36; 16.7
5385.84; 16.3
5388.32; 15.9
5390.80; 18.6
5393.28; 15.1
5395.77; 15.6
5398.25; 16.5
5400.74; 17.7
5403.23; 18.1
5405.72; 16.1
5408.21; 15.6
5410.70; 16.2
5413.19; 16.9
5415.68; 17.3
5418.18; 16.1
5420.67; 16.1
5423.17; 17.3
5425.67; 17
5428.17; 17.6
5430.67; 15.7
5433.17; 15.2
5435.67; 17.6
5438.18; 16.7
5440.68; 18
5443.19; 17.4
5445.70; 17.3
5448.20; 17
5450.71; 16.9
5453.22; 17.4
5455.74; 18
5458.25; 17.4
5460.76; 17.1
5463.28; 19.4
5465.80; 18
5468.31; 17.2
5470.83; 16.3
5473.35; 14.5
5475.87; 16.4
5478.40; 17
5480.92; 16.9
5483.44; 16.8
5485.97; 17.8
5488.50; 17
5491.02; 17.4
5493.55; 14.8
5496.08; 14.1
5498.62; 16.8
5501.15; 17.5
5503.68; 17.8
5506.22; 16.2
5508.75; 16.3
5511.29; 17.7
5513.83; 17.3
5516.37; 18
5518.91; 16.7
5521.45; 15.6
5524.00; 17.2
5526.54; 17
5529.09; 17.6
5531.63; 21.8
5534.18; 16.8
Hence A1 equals -2.02 angstroms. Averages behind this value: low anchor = 16.3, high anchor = 17.2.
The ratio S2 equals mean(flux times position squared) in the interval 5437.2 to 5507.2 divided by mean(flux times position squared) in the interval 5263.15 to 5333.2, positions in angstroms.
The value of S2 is 1.1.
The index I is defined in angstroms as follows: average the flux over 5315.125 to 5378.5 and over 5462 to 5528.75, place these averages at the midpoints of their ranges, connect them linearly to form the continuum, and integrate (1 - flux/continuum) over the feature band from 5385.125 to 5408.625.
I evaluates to 0.8 angstroms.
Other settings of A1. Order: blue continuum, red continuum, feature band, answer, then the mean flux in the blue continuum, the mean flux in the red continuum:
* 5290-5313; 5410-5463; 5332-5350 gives 0.8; 17.2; 17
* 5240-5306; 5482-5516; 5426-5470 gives -1.7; 16.2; 16.8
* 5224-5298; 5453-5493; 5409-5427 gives 0.3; 16.4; 17.1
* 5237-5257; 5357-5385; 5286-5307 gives -0.5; 16.3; 18.4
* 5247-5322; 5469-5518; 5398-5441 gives -0.3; 16.6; 16.7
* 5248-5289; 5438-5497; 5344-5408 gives -3.6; 15.9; 17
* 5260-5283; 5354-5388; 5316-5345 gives 0.4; 15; 18.1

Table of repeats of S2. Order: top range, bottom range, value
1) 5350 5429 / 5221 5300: 1.11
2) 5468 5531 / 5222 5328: 1.10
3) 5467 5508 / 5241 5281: 1.16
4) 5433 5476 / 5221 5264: 1.13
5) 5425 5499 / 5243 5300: 1.12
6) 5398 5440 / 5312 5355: 1.03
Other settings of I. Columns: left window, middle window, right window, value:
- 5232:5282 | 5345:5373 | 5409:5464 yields -1.8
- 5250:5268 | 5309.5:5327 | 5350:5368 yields -0.3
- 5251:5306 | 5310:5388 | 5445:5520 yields -3.8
